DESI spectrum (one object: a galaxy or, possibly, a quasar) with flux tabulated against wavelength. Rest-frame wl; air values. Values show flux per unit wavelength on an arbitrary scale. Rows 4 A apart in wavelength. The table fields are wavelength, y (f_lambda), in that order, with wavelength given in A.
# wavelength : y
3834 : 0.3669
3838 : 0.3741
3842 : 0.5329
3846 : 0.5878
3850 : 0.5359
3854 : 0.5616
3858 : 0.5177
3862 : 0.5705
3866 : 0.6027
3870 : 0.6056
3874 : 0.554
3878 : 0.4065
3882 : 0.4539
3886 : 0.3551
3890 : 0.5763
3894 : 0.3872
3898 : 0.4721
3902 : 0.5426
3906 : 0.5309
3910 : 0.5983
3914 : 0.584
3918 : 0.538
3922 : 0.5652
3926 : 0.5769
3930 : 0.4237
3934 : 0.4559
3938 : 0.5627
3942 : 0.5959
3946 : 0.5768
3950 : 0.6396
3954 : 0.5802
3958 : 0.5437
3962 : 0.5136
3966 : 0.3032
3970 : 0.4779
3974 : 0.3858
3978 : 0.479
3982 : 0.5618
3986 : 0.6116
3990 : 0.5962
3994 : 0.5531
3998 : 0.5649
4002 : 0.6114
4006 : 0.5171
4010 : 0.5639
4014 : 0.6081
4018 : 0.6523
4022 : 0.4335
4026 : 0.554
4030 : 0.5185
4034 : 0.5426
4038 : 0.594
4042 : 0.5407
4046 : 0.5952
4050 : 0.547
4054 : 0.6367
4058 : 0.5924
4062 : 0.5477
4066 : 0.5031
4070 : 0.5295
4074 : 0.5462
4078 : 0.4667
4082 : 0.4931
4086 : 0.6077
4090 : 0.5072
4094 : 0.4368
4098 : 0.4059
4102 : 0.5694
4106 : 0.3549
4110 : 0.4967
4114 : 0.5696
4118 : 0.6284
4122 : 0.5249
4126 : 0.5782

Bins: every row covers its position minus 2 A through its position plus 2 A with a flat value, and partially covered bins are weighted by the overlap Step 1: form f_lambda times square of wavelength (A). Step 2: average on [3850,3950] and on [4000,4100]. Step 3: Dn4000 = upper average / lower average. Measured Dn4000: 1.11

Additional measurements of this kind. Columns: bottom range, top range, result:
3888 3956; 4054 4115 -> 1.02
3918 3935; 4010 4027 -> 1.15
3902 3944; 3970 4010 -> 1.03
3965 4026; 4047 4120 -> 1.03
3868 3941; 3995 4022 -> 1.18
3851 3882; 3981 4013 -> 1.14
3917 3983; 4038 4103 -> 1.10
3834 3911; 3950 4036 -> 1.12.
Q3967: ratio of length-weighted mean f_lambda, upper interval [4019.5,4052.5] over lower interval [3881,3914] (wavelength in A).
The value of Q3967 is 1.1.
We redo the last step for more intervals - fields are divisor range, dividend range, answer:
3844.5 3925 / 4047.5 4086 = 1.03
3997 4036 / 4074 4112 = 0.87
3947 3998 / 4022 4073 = 1.06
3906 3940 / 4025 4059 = 1.06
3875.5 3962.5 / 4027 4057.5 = 1.09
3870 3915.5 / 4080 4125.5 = 1.02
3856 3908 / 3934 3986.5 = 1.03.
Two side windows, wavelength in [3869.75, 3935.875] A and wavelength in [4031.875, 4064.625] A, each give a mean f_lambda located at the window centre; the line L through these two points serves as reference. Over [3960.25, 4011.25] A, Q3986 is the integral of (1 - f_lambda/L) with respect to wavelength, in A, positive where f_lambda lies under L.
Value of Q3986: 2.5 A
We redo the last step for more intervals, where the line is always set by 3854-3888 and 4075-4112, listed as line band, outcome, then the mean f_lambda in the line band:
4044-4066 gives -4.0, 0.576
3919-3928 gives -1.1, 0.567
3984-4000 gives -2.7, 0.581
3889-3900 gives 0.8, 0.47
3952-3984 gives 1.2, 0.481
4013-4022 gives -1.7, 0.589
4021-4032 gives -0.4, 0.508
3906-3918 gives -1.6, 0.572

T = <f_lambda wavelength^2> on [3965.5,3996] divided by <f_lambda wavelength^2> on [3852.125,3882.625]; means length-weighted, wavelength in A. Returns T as 1.0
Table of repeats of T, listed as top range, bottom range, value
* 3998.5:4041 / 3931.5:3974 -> 1.12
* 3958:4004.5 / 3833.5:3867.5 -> 1.06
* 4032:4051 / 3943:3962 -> 1.02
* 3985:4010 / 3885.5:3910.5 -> 1.21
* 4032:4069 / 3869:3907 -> 1.27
